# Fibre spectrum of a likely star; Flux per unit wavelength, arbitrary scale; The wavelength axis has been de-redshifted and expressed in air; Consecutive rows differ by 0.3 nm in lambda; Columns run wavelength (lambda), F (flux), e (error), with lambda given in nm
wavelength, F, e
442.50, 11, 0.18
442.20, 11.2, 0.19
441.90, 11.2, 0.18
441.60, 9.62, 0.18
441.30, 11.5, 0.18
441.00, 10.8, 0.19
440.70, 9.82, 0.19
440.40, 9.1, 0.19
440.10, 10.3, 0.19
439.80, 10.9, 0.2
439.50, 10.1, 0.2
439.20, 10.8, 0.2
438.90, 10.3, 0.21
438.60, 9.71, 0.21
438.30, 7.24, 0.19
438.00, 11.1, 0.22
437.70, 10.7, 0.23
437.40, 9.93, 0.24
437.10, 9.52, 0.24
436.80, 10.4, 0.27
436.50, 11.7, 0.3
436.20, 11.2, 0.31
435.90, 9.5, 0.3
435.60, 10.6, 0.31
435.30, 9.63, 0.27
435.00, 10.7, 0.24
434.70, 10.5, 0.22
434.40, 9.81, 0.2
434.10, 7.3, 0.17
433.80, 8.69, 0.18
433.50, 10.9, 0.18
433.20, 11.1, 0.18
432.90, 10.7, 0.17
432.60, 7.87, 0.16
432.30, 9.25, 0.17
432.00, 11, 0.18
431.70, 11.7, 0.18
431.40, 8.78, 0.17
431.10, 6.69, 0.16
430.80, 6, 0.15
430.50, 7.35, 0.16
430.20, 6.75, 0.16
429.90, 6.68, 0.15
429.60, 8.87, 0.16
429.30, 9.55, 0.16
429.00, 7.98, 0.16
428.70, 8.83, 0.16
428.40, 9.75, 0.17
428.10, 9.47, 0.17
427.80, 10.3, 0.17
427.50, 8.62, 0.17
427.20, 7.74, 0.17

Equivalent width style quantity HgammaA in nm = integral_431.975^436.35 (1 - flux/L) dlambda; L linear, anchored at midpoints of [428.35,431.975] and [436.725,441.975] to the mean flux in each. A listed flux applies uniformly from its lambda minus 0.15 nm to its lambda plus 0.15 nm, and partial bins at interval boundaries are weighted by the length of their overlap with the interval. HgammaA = -0.376 nm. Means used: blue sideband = 8.3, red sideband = 10.2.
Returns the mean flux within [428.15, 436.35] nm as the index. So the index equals 9.18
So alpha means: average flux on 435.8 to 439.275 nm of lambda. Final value 10.2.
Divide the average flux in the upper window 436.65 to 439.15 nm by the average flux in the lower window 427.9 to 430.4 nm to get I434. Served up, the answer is 1.16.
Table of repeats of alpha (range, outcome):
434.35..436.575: 10.4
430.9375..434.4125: 9.46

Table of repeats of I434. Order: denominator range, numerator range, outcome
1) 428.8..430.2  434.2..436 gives 1.24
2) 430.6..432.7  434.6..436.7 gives 1.21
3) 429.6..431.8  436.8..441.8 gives 1.31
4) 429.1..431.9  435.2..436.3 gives 1.26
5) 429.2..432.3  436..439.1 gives 1.22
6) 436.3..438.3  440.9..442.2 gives 1.05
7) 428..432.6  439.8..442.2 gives 1.22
